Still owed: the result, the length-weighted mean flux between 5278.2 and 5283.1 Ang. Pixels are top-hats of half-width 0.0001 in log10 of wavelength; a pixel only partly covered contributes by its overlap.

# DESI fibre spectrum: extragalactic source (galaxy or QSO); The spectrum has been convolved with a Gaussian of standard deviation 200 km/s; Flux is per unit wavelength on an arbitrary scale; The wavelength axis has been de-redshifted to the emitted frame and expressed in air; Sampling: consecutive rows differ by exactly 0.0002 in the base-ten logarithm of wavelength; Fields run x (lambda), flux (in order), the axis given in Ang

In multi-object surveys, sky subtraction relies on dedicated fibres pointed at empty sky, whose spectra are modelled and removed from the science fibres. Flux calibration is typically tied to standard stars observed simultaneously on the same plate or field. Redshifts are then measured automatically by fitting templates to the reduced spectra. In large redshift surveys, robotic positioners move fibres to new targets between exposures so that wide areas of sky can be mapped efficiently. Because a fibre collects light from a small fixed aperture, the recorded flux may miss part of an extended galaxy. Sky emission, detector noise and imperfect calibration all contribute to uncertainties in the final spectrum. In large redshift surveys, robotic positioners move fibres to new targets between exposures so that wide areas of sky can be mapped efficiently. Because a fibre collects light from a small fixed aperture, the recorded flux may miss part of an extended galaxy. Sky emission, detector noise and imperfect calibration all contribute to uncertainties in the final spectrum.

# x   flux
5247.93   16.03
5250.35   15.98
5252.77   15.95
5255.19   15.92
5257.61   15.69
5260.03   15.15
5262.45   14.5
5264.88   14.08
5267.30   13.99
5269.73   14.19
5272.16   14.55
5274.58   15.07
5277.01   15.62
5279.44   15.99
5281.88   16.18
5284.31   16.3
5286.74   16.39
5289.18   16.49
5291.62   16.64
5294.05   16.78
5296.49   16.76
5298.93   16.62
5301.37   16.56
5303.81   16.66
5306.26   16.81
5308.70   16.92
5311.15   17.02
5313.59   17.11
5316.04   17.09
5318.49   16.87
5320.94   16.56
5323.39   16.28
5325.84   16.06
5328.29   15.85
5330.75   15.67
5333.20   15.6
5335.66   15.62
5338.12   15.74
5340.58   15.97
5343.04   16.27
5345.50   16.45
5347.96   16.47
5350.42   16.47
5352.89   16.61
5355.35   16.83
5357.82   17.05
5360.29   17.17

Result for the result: 16.1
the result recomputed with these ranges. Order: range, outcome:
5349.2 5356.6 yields 16.6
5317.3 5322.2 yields 16.7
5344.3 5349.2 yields 16.5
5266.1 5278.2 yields 14.7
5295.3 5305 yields 16.7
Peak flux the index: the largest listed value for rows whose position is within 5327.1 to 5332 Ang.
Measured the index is 15.85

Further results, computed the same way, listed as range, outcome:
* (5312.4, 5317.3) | 17.11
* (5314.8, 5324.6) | 17.09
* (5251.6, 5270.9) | 15.95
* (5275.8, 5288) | 16.39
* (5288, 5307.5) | 16.81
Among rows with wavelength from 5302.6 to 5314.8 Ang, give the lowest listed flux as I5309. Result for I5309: 16.66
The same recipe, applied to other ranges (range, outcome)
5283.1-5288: 16.3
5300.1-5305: 16.56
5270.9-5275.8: 14.55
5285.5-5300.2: 16.39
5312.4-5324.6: 16.28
